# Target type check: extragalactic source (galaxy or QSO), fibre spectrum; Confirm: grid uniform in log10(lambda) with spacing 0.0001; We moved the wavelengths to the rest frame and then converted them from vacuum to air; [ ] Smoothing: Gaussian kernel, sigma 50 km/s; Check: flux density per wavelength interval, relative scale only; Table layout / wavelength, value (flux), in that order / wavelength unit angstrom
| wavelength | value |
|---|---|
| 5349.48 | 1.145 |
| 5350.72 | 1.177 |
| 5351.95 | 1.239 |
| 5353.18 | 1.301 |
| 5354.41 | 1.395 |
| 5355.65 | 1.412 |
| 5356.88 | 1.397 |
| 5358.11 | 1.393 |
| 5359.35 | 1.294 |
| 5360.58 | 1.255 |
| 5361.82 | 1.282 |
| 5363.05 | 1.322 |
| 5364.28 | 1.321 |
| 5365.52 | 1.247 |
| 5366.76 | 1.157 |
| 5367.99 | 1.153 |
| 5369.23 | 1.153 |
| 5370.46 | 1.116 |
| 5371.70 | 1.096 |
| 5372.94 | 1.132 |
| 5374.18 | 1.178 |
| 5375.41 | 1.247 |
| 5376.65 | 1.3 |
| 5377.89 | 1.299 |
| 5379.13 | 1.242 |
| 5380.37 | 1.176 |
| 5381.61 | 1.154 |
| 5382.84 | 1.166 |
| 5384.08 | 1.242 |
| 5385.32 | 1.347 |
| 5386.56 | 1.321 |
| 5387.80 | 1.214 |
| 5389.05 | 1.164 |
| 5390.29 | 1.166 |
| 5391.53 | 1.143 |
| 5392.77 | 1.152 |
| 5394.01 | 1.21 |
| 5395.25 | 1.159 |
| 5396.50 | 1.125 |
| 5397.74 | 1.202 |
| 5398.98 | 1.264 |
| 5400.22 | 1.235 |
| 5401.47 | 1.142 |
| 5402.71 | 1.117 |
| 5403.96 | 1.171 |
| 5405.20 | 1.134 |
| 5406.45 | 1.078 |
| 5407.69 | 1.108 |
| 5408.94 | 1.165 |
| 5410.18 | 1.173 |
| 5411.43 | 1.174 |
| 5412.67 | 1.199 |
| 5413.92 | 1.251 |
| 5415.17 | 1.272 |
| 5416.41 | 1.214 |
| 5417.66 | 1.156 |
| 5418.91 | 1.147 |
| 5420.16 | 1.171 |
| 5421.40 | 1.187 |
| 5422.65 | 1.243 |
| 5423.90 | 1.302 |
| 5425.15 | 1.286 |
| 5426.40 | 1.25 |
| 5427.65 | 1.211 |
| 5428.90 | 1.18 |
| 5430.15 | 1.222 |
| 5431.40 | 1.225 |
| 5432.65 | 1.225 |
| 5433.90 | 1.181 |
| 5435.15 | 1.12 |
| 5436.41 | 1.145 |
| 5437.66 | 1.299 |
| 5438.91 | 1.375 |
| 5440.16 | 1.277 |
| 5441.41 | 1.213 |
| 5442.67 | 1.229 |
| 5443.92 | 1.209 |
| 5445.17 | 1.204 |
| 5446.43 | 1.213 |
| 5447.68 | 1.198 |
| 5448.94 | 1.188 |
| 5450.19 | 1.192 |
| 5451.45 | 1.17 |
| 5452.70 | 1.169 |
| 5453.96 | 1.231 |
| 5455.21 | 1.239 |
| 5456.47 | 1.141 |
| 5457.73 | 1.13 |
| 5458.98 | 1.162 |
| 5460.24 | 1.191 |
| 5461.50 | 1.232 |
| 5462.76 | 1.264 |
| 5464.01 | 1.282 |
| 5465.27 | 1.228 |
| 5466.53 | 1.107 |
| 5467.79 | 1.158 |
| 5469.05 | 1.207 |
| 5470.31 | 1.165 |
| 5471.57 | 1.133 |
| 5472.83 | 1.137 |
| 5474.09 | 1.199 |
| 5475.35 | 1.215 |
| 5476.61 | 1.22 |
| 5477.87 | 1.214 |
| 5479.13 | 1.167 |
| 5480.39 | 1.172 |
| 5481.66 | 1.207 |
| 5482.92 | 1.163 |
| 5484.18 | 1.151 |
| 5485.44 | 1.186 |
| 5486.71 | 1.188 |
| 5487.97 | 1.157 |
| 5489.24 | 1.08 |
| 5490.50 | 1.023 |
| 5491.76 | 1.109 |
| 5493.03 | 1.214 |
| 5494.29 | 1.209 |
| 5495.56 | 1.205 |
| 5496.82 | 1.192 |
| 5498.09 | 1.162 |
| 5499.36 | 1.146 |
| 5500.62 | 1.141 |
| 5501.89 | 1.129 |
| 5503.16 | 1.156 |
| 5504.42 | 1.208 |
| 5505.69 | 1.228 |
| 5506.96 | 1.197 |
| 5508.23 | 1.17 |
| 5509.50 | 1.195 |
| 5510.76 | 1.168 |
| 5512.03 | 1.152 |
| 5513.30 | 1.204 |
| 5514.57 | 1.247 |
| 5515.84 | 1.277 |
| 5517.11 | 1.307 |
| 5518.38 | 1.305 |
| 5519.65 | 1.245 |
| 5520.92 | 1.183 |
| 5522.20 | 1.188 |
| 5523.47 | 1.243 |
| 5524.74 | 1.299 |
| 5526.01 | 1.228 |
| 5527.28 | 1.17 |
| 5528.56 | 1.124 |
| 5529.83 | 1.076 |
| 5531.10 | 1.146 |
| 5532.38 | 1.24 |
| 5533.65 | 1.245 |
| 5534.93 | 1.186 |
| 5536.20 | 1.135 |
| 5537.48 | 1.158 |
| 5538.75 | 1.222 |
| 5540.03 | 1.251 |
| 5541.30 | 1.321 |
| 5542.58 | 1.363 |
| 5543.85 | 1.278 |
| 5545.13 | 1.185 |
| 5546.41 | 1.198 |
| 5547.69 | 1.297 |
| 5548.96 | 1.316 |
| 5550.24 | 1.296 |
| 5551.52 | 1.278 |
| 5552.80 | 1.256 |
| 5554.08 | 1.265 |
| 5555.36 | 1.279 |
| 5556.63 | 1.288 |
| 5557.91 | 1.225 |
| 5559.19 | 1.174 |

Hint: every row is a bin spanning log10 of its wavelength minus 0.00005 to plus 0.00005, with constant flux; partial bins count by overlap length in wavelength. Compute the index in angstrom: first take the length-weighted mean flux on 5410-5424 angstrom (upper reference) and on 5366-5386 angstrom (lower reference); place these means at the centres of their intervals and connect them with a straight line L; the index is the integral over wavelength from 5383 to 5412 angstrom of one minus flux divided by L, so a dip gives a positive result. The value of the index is 0.5 angstrom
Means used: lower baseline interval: 1.2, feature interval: 1.18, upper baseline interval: 1.21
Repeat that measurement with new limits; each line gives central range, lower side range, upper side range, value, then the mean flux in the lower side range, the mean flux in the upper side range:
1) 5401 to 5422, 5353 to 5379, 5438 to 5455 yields 1.2 angstrom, 1.26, 1.22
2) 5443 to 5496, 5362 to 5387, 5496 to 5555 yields 1.6 angstrom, 1.22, 1.22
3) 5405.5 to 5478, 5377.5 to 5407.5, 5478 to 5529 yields -0.7 angstrom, 1.19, 1.19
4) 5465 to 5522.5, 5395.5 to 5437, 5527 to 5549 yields 1.1 angstrom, 1.19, 1.22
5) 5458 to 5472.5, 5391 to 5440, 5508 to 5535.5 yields 0.1 angstrom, 1.2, 1.21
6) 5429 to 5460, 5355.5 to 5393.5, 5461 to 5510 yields -0.2 angstrom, 1.23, 1.18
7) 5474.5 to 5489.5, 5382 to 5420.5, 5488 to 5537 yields 0.1 angstrom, 1.19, 1.19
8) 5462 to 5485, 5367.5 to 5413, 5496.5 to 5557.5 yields 0.3 angstrom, 1.18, 1.22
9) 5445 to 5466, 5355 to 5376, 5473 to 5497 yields -0.2 angstrom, 1.24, 1.17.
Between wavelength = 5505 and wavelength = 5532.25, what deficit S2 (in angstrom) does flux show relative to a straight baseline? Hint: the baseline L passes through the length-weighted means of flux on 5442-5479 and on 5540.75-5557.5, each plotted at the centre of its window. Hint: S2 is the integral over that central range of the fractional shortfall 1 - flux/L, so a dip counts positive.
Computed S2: 0.89 angstrom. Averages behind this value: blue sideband 1.19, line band 1.21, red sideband 1.28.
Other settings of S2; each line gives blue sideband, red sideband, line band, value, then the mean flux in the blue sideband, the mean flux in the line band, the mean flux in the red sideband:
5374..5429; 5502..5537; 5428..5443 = -0.3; 1.2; 1.22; 1.2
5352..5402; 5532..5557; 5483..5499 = 1.2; 1.23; 1.16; 1.25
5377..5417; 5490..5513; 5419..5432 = -0.4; 1.19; 1.22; 1.17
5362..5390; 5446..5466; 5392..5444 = 0.4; 1.22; 1.2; 1.2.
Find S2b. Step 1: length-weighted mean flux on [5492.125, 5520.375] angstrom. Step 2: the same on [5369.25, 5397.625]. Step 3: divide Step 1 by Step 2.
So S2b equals 1.0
